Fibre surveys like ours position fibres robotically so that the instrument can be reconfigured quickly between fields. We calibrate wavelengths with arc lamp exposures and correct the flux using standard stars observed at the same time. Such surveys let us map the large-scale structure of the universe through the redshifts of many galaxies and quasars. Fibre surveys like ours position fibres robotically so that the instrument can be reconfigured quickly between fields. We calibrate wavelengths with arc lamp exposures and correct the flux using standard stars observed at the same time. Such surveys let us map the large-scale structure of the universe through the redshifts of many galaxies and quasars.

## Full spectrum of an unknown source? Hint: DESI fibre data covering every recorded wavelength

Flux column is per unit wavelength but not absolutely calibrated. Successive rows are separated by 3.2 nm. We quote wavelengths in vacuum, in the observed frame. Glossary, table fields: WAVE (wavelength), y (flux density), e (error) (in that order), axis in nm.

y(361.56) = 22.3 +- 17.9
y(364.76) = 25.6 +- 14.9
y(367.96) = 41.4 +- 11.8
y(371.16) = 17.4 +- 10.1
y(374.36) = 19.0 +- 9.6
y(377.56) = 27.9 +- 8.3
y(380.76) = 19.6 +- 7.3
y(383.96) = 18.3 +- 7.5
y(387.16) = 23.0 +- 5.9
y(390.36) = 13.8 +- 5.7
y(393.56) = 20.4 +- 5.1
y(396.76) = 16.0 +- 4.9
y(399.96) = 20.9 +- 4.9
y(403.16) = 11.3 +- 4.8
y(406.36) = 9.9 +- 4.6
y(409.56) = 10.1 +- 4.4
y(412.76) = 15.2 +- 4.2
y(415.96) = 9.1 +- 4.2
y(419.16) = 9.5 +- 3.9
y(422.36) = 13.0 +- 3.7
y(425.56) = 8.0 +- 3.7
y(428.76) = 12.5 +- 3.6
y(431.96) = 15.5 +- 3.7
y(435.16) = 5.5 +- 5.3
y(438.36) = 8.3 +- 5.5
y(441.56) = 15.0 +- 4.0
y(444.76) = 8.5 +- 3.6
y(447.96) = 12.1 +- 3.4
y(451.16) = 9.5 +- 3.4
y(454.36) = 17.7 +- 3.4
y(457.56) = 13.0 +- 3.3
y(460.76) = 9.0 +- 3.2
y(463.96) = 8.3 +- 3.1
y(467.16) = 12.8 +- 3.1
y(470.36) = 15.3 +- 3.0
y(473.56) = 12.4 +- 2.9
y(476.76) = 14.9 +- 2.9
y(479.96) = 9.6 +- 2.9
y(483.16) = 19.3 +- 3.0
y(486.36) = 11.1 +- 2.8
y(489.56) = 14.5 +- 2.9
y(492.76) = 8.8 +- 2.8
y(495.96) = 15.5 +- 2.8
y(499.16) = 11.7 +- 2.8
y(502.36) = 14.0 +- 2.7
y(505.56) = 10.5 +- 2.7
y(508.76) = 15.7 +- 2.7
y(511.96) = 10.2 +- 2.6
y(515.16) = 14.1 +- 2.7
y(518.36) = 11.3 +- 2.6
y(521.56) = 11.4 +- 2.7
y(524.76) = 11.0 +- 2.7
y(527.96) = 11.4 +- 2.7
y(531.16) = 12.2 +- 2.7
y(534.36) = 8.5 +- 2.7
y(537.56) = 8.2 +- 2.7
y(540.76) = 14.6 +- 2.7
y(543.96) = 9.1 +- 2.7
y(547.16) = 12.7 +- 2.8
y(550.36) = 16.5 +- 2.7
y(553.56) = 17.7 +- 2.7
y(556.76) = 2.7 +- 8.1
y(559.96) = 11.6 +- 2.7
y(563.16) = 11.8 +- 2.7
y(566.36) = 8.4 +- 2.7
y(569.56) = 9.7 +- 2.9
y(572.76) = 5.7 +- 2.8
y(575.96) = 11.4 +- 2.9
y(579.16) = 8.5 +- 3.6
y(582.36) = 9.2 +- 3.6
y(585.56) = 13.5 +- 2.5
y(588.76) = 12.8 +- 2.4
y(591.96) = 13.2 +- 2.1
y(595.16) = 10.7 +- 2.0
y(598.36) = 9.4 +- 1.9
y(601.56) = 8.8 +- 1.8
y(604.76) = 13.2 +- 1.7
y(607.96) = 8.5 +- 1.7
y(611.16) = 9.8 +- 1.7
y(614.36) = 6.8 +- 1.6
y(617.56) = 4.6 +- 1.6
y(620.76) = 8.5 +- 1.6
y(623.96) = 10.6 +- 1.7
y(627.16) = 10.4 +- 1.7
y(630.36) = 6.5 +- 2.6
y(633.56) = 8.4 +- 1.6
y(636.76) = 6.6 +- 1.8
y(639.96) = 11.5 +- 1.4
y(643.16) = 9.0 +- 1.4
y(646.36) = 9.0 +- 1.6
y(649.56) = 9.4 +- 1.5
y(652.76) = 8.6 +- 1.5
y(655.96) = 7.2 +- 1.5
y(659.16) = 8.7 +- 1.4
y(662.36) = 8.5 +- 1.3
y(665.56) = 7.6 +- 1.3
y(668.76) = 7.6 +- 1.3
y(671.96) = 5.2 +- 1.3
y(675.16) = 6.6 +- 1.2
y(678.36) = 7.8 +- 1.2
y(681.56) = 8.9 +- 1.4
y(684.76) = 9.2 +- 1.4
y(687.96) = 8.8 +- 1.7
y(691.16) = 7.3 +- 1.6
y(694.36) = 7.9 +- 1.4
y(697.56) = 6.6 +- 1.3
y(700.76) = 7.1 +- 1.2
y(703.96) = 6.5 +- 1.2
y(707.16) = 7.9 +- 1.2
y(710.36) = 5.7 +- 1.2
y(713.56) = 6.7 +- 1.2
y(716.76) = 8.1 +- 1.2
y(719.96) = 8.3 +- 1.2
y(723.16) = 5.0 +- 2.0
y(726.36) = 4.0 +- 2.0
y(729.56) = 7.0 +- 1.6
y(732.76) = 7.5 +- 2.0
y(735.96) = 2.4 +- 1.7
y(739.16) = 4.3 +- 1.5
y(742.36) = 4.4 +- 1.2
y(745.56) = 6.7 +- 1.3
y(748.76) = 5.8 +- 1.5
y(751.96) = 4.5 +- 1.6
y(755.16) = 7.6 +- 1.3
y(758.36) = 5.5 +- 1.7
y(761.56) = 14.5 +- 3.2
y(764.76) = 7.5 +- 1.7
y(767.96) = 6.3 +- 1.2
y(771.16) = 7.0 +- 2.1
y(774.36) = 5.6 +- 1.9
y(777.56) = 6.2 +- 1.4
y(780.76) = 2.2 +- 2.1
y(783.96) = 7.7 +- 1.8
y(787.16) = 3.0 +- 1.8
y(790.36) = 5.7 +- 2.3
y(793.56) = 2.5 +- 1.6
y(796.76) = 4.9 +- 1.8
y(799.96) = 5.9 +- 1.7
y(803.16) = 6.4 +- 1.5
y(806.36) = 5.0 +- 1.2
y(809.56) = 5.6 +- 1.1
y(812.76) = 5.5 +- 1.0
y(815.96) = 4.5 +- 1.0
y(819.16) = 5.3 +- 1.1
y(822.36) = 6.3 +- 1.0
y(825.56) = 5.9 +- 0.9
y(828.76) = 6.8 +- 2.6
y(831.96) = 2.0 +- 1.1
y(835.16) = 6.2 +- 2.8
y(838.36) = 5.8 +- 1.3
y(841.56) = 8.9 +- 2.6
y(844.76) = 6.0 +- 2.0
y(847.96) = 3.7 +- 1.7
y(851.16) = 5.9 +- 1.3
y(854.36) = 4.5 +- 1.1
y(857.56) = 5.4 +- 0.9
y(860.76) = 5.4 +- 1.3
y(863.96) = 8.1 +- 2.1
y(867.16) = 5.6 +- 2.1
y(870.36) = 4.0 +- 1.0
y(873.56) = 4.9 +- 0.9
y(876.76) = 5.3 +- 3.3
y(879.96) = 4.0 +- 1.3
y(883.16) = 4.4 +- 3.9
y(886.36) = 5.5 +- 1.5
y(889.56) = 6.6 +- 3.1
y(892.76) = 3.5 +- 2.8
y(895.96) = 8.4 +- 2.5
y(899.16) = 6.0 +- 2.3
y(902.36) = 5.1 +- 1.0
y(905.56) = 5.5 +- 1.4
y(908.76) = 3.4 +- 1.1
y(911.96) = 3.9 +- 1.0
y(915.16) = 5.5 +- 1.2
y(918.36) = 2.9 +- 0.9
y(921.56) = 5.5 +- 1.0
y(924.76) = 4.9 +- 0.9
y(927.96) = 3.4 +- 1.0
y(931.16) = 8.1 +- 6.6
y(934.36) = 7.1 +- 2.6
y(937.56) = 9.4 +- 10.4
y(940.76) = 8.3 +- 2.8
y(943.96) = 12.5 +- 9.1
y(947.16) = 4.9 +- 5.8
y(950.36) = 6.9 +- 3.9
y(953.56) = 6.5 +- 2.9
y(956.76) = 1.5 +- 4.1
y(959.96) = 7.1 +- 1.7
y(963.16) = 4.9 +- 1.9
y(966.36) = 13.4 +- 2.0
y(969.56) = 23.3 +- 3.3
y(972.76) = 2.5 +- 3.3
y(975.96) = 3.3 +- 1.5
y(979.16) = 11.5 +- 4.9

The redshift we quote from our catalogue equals 1.597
